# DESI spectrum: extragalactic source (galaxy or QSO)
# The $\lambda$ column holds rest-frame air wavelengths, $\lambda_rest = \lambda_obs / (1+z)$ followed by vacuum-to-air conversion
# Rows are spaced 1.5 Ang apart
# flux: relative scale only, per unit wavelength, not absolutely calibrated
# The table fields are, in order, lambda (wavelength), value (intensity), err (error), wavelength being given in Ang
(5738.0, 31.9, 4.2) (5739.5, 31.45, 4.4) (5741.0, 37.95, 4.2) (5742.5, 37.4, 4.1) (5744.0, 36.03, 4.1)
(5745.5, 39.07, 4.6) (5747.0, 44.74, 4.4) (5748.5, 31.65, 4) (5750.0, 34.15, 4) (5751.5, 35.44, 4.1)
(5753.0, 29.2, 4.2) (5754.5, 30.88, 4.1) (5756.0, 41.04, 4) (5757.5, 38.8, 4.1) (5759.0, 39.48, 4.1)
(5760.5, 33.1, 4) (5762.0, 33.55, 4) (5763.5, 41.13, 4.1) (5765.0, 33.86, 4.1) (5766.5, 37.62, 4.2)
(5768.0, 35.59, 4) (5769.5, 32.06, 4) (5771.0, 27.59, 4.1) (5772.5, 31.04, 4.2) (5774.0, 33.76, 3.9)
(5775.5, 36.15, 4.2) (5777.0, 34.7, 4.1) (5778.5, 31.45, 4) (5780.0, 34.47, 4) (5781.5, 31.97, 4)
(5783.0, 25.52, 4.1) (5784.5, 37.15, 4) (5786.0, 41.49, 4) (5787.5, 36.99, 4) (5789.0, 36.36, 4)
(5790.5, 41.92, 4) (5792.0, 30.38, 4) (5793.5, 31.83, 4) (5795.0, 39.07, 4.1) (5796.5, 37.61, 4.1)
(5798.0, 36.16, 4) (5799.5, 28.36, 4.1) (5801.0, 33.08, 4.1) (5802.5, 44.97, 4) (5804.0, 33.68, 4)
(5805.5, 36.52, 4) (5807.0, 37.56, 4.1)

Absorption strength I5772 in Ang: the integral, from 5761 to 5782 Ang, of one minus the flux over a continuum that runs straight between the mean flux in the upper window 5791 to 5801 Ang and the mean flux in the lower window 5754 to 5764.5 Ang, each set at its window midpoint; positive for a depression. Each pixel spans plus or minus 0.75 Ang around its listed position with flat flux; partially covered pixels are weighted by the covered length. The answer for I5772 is 1.2 Ang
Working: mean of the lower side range 36.9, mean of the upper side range 34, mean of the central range 33.9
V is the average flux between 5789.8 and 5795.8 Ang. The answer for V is 35.8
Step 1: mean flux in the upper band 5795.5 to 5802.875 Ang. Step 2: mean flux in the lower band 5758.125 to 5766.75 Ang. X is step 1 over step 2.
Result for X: 1.0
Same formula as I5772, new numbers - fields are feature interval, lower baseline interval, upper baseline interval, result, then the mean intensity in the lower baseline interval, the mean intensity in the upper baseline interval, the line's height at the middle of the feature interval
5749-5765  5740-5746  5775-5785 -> 0.0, 37.3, 32.9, 35.6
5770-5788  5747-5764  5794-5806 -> 1.2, 35.6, 36.1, 35.9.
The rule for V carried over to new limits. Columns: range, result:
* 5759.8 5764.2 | 35.9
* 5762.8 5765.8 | 37.4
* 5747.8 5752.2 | 33.8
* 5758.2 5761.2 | 36.4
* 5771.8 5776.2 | 33.7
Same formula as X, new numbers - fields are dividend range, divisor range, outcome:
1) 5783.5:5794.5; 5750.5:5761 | 1.03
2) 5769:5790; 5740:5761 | 0.93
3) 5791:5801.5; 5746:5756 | 0.97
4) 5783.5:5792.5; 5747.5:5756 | 1.11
